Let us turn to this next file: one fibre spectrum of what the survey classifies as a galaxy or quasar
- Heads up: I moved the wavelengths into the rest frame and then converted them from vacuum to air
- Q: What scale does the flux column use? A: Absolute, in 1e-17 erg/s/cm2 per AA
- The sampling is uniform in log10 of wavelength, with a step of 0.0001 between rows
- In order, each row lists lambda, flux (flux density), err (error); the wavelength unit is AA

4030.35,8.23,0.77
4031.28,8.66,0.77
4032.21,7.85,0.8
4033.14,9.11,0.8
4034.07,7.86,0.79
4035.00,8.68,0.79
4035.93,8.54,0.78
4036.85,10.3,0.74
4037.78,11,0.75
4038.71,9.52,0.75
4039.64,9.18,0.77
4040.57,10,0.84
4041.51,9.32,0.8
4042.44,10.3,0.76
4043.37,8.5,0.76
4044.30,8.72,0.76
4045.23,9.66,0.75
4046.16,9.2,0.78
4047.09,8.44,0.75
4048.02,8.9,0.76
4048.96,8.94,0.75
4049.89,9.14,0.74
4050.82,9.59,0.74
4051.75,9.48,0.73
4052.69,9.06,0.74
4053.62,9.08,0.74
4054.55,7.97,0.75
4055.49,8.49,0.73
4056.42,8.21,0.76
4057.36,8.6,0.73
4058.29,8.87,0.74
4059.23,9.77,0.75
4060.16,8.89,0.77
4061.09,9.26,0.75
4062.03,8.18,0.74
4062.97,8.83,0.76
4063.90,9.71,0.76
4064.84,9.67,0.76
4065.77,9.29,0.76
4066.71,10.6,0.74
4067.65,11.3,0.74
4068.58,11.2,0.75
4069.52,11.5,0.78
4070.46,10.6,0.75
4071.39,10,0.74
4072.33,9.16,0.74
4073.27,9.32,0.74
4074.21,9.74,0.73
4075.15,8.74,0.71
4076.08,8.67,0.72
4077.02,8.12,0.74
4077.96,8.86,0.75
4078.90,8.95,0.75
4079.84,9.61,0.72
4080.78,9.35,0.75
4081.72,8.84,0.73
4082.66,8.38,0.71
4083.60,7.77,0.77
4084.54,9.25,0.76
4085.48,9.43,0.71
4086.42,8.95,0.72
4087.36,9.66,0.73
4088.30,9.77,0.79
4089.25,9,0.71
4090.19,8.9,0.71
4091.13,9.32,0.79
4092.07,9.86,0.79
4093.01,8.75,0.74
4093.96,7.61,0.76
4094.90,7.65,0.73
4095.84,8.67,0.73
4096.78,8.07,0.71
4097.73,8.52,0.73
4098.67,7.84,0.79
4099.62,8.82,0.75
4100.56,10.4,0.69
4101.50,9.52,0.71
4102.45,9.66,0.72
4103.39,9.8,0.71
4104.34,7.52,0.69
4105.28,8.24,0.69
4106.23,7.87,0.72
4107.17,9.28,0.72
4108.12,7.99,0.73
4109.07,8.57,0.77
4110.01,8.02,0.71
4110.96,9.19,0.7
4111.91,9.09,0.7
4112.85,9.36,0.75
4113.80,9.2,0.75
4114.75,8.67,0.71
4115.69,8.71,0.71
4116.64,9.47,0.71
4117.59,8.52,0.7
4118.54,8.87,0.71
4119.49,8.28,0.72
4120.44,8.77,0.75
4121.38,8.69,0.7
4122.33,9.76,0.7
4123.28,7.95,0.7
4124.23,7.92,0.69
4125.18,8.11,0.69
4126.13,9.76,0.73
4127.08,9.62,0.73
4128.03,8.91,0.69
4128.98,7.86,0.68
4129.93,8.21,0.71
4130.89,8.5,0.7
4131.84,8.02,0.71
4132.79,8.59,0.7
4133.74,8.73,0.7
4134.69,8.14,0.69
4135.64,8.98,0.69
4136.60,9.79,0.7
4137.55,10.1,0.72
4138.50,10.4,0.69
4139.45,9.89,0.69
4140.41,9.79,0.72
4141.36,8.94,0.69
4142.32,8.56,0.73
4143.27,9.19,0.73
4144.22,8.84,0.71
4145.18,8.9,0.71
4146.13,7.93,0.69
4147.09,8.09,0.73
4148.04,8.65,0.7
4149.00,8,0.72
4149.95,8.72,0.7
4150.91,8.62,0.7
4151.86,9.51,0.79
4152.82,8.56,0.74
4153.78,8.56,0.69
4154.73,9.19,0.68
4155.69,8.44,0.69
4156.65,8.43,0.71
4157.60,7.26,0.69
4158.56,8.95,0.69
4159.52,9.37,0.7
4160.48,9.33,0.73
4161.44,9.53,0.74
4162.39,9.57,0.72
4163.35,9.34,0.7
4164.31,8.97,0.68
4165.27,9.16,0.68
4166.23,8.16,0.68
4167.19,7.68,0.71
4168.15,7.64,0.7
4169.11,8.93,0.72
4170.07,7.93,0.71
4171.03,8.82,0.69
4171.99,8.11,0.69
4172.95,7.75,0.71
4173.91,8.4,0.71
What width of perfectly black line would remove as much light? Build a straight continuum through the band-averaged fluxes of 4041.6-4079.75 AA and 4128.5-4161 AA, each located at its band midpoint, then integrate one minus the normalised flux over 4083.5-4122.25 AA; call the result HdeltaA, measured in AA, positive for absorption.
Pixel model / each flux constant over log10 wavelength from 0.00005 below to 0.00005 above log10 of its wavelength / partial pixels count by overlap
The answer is 0.9 AA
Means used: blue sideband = 9.29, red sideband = 8.79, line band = 8.84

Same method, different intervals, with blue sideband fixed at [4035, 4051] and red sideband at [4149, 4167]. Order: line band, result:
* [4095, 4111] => 0.72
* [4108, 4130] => 0.62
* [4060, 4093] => -0.68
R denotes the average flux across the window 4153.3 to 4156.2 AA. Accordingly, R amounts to 8.72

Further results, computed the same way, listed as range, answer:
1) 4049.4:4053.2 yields 9.32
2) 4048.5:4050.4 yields 9.08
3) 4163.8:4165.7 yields 9.06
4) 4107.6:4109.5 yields 8.26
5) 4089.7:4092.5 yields 9.37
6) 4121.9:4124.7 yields 8.52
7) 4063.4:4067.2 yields 9.82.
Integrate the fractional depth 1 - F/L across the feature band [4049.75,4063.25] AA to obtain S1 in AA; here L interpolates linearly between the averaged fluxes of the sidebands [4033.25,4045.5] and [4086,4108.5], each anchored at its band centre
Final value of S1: 0.4 AA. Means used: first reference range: 9.34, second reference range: 8.82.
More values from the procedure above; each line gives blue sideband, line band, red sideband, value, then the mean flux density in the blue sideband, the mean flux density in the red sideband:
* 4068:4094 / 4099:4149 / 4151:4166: 1.3 AA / 9.3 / 8.92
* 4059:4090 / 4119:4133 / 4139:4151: 0.5 AA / 9.4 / 8.78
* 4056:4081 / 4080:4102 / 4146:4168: 0.9 AA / 9.45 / 8.69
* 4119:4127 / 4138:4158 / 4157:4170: -0.2 AA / 8.71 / 8.73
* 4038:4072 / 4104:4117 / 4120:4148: 0.5 AA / 9.4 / 8.86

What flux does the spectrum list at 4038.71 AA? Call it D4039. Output 9.52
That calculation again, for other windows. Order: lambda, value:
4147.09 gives 8.09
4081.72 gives 8.84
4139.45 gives 9.89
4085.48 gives 9.43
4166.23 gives 8.16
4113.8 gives 9.2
